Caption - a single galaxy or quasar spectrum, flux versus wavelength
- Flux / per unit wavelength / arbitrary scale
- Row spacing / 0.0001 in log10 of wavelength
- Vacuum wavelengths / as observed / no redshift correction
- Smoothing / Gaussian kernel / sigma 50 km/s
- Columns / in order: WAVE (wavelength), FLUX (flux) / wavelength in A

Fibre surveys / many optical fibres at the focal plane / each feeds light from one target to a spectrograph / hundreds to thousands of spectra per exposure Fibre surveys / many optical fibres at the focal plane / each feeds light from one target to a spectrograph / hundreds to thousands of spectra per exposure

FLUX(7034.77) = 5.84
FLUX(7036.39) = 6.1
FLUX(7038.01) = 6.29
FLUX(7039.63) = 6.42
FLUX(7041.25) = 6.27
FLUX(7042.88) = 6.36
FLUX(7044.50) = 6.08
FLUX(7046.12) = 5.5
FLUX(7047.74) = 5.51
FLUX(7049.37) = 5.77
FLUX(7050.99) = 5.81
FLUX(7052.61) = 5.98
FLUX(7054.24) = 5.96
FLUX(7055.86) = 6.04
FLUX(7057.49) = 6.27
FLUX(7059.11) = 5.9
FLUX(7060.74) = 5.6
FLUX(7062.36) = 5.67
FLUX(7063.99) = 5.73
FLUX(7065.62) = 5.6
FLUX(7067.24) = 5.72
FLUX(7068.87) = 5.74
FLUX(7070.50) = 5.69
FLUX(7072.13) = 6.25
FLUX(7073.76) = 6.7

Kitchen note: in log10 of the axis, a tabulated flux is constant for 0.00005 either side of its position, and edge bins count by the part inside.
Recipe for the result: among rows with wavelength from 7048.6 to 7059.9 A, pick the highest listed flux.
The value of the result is 6.27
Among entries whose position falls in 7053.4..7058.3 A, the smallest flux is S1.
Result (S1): 5.96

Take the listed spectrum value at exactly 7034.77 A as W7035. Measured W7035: 5.84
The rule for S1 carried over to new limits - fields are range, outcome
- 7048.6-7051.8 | 5.77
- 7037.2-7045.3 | 6.08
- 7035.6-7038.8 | 6.1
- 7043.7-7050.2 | 5.5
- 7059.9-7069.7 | 5.6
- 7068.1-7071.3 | 5.69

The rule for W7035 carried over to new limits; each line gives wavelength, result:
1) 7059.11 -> 5.9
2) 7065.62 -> 5.6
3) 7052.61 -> 5.98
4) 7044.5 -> 6.08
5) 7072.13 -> 6.25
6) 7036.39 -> 6.1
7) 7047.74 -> 5.51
